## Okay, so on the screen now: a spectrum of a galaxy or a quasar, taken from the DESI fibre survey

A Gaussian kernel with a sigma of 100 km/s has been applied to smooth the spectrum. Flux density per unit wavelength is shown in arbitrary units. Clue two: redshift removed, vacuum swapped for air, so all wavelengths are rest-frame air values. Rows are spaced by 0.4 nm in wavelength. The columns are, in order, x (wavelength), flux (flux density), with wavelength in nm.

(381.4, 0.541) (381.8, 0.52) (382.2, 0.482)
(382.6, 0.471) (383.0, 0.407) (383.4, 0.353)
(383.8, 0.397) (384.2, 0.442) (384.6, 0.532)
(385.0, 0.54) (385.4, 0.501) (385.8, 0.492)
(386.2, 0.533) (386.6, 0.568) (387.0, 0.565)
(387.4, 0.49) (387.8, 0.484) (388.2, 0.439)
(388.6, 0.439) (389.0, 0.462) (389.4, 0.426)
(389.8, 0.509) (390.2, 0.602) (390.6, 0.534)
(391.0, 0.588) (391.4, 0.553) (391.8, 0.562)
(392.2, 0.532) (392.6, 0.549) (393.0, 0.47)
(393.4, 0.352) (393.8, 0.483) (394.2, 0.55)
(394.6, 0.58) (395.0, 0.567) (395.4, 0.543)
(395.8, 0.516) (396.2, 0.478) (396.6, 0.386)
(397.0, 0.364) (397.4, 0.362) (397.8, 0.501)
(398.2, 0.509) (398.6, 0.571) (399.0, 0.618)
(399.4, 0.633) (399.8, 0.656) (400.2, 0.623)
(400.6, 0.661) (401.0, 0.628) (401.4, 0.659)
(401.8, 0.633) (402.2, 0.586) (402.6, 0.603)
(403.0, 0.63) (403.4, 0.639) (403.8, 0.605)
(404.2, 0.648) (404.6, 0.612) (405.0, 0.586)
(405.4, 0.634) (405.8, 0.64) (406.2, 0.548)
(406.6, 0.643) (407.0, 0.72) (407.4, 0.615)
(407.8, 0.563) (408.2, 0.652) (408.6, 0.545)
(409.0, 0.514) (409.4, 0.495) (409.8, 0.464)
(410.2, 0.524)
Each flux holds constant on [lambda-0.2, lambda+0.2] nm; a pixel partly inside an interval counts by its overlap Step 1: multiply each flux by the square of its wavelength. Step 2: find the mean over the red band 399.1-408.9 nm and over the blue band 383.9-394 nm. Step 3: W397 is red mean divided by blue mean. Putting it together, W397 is 1.33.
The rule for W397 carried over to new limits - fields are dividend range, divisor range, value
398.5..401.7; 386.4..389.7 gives 1.39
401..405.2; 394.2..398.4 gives 1.33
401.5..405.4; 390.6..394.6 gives 1.26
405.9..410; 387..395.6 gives 1.23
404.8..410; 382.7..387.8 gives 1.35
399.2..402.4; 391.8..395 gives 1.29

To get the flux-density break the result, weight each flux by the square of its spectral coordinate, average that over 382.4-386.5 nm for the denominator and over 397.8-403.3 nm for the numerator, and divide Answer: 1.42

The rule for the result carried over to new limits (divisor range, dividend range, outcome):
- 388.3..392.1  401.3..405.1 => 1.28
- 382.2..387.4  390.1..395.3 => 1.14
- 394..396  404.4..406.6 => 1.16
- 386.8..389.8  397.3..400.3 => 1.25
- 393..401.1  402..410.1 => 1.18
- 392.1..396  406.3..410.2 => 1.20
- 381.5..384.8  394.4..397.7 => 1.12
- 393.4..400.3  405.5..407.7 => 1.27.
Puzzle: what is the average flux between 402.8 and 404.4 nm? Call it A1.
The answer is 0.631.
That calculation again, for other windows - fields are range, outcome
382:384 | 0.422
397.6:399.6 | 0.566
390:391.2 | 0.575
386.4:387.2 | 0.567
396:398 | 0.418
